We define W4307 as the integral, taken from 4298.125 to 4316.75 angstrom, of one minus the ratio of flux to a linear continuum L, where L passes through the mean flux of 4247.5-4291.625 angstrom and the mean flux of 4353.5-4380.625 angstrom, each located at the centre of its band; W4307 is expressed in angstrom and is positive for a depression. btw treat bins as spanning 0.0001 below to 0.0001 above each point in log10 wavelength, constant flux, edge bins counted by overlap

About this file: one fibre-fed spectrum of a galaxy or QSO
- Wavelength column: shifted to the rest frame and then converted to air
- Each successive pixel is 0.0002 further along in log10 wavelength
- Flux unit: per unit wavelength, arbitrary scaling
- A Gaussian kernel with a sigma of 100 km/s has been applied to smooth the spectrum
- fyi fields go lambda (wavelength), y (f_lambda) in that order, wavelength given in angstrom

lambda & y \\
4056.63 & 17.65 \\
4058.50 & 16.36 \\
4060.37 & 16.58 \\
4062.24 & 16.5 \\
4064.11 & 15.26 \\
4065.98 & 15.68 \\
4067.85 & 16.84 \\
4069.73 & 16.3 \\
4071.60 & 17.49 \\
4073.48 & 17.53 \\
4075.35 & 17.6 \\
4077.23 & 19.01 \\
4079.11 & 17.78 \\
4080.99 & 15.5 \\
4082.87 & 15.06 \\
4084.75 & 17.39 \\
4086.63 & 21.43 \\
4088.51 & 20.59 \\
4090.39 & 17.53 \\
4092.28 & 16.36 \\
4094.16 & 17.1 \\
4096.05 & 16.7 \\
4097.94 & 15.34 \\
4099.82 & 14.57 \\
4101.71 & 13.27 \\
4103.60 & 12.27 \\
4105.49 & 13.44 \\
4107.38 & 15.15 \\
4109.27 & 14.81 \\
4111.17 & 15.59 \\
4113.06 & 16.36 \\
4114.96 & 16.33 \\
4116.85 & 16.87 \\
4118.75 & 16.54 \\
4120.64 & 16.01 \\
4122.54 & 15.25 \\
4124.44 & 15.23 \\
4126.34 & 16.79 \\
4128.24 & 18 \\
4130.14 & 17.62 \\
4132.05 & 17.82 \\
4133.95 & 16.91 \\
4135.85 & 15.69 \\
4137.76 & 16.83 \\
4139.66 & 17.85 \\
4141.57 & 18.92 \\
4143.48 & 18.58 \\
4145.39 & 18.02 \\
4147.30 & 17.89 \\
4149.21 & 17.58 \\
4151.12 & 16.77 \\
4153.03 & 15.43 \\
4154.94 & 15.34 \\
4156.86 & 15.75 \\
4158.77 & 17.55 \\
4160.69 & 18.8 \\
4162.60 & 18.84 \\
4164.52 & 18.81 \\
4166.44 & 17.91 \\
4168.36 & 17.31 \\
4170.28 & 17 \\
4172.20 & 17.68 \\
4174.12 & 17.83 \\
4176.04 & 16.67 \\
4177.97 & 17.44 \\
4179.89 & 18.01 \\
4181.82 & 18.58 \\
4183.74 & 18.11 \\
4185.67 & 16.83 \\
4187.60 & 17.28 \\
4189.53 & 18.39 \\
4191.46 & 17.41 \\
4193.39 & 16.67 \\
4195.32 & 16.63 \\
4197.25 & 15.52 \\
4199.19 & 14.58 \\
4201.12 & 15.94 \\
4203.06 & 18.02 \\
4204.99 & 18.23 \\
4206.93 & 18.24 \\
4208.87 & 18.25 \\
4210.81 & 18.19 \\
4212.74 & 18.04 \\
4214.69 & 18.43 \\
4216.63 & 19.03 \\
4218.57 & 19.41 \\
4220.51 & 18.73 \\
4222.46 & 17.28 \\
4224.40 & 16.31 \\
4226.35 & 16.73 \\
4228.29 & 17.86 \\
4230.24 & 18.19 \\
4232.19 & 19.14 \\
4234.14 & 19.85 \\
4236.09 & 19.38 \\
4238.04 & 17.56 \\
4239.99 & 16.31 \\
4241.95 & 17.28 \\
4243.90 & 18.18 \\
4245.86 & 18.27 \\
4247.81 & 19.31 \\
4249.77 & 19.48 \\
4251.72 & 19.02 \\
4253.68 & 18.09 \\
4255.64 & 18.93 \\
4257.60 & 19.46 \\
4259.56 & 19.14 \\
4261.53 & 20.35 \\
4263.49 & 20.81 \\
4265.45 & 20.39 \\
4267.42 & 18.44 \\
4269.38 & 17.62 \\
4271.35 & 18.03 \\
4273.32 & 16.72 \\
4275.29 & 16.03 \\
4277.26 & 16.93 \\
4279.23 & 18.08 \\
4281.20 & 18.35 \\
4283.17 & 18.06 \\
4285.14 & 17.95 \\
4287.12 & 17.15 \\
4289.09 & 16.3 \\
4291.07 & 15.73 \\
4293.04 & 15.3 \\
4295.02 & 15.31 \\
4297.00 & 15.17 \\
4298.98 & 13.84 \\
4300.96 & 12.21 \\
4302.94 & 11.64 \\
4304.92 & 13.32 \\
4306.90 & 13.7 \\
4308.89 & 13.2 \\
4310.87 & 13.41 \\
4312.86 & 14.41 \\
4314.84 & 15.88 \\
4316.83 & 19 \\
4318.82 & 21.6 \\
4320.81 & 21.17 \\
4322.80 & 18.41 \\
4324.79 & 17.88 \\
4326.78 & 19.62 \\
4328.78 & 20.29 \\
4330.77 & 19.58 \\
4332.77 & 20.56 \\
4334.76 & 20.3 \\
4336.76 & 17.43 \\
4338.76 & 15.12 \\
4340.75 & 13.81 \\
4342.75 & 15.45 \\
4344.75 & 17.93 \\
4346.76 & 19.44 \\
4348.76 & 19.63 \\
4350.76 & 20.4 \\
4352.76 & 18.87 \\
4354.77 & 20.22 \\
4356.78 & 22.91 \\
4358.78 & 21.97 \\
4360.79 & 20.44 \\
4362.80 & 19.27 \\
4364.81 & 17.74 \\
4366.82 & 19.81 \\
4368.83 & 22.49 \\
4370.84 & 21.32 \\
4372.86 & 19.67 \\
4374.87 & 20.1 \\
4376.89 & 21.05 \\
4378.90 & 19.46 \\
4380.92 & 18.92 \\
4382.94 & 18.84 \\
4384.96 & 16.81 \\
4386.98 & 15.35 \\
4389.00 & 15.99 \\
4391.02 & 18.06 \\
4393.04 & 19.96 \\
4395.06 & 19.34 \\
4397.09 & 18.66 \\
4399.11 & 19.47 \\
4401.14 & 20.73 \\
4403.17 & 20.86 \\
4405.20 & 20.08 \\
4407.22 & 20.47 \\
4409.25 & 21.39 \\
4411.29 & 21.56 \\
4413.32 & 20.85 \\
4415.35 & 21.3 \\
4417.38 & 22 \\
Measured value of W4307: 5.2 angstrom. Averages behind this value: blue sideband 18.3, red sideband 20.4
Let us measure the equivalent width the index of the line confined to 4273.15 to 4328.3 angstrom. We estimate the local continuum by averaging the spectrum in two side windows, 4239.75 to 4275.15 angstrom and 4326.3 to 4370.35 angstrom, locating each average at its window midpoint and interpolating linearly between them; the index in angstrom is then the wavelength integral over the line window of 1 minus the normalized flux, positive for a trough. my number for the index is 7.6 angstrom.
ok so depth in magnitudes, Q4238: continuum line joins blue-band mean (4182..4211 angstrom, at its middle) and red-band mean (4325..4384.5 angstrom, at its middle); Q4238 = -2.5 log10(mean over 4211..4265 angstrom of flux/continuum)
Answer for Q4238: -0.05 mag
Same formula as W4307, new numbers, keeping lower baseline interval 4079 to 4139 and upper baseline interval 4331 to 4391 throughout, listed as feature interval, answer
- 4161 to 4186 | -1.2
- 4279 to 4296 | 1.3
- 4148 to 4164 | -0.2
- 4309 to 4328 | 0.8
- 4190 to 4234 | -0.6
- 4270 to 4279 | 0.5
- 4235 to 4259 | -0.9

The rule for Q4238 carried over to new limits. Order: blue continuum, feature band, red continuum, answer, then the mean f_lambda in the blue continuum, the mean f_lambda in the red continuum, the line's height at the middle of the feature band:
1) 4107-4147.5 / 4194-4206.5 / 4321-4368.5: 0.063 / 16.8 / 19.1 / 17.6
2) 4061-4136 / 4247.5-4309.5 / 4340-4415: 0.085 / 16.4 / 19.5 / 18.4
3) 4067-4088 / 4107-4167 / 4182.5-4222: 0.038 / 17.5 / 17.6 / 17.6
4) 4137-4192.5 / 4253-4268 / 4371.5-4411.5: -0.069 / 17.6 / 19.3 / 18.3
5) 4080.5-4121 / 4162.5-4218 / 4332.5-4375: -0.021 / 16.1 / 19.3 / 17.2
